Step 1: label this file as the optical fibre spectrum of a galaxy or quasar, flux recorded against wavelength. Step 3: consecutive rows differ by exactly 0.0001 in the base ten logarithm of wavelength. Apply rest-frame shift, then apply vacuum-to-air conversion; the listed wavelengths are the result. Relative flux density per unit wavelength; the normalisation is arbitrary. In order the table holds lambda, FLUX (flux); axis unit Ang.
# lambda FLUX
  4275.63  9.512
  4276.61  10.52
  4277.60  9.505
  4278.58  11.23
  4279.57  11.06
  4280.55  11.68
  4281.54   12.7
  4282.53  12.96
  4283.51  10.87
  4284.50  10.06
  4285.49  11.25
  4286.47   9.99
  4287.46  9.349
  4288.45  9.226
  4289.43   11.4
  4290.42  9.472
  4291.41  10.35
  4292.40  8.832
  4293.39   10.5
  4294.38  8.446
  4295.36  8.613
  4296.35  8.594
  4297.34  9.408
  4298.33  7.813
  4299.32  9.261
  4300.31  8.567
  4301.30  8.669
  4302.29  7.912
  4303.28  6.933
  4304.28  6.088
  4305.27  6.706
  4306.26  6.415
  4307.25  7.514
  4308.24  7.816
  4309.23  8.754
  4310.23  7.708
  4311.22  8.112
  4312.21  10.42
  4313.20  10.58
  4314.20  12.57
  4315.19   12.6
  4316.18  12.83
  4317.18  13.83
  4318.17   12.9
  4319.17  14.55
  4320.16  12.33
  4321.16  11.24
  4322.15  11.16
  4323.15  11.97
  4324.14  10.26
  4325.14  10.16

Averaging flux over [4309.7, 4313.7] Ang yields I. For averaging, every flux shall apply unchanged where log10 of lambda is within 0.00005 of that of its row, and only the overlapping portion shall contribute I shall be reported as 9.2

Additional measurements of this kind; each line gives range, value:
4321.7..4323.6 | 11.5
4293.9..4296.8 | 8.57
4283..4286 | 10.8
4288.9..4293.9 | 10.1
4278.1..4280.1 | 11.2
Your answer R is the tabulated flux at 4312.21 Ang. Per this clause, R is 10.42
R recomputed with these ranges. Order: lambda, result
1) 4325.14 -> 10.16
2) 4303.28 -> 6.933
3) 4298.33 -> 7.813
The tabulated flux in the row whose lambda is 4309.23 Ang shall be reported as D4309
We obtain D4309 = 8.754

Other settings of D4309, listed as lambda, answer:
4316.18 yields 12.83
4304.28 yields 6.088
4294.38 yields 8.446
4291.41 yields 10.35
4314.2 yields 12.57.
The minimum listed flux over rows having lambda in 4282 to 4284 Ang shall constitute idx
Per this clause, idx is 10.87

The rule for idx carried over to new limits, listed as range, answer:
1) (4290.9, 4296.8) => 8.446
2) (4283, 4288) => 9.349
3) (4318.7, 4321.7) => 11.24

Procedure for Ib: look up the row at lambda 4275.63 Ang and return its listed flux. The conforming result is 9.512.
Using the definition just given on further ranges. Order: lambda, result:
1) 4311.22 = 8.112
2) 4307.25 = 7.514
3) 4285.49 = 11.25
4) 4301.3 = 8.669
